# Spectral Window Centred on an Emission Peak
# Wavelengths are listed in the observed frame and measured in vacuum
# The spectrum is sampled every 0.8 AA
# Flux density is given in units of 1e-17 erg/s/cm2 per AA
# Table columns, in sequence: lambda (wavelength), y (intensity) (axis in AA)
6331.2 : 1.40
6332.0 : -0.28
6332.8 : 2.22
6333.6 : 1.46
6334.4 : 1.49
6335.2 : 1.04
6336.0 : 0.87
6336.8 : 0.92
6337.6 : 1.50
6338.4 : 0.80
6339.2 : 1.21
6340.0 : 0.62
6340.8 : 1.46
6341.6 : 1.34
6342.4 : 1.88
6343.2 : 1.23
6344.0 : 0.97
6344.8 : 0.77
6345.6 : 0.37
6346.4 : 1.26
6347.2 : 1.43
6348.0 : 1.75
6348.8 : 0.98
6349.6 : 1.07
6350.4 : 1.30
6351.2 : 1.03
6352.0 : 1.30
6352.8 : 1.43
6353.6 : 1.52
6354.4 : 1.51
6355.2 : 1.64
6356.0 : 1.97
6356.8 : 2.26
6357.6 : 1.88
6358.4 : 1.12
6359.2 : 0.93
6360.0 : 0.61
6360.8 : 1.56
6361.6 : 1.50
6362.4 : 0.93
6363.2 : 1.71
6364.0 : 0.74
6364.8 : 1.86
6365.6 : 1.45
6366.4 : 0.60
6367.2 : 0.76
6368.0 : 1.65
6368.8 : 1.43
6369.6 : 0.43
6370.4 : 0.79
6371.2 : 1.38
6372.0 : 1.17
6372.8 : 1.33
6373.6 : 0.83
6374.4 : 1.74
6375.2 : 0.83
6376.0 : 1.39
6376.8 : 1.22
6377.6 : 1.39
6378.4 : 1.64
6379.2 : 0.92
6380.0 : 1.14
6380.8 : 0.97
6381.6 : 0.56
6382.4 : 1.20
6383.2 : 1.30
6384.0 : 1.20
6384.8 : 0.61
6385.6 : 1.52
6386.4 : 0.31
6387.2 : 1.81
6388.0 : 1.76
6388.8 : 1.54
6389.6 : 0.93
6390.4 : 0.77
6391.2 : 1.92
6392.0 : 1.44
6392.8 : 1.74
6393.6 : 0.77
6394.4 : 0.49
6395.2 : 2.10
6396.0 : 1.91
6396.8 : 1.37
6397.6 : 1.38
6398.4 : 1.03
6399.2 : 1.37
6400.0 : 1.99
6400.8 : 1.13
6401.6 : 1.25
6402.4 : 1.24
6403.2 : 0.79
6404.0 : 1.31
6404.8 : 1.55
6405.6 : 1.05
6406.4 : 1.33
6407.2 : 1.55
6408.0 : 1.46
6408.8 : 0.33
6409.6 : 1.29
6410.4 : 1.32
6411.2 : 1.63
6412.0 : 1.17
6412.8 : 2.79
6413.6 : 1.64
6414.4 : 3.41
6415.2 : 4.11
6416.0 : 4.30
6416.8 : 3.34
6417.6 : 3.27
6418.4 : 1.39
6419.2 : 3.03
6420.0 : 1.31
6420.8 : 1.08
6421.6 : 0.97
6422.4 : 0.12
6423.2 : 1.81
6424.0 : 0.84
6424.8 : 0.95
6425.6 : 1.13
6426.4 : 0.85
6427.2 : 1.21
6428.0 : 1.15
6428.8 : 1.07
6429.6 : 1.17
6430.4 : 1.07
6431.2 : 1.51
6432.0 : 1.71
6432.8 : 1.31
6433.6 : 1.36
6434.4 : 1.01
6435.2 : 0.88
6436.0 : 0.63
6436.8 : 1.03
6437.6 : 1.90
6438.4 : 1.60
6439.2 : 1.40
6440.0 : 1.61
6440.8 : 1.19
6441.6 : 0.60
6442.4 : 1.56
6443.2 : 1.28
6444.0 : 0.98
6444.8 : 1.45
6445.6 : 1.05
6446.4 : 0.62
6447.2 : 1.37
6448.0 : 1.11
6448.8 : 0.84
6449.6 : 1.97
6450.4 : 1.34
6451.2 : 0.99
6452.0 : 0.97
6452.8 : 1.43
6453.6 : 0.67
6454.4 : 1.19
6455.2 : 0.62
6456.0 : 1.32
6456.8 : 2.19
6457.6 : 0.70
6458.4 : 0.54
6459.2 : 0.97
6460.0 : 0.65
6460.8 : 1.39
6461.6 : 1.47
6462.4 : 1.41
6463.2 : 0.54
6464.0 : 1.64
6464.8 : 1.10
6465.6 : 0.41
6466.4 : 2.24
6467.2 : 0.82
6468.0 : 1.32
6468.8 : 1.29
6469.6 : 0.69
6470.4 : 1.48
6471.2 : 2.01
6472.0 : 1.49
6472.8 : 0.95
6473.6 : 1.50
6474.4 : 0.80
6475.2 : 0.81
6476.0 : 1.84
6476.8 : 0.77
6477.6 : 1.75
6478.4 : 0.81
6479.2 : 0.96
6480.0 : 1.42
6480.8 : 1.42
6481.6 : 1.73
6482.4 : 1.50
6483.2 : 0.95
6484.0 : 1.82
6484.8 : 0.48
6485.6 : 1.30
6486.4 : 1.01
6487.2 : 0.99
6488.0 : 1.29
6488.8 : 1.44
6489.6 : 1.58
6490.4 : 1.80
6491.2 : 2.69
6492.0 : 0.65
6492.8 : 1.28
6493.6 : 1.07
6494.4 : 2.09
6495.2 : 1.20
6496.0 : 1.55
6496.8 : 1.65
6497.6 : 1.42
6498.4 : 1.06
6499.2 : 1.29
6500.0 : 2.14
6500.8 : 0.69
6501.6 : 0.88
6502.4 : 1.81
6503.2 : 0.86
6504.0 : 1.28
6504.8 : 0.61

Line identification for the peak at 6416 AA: [O III]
